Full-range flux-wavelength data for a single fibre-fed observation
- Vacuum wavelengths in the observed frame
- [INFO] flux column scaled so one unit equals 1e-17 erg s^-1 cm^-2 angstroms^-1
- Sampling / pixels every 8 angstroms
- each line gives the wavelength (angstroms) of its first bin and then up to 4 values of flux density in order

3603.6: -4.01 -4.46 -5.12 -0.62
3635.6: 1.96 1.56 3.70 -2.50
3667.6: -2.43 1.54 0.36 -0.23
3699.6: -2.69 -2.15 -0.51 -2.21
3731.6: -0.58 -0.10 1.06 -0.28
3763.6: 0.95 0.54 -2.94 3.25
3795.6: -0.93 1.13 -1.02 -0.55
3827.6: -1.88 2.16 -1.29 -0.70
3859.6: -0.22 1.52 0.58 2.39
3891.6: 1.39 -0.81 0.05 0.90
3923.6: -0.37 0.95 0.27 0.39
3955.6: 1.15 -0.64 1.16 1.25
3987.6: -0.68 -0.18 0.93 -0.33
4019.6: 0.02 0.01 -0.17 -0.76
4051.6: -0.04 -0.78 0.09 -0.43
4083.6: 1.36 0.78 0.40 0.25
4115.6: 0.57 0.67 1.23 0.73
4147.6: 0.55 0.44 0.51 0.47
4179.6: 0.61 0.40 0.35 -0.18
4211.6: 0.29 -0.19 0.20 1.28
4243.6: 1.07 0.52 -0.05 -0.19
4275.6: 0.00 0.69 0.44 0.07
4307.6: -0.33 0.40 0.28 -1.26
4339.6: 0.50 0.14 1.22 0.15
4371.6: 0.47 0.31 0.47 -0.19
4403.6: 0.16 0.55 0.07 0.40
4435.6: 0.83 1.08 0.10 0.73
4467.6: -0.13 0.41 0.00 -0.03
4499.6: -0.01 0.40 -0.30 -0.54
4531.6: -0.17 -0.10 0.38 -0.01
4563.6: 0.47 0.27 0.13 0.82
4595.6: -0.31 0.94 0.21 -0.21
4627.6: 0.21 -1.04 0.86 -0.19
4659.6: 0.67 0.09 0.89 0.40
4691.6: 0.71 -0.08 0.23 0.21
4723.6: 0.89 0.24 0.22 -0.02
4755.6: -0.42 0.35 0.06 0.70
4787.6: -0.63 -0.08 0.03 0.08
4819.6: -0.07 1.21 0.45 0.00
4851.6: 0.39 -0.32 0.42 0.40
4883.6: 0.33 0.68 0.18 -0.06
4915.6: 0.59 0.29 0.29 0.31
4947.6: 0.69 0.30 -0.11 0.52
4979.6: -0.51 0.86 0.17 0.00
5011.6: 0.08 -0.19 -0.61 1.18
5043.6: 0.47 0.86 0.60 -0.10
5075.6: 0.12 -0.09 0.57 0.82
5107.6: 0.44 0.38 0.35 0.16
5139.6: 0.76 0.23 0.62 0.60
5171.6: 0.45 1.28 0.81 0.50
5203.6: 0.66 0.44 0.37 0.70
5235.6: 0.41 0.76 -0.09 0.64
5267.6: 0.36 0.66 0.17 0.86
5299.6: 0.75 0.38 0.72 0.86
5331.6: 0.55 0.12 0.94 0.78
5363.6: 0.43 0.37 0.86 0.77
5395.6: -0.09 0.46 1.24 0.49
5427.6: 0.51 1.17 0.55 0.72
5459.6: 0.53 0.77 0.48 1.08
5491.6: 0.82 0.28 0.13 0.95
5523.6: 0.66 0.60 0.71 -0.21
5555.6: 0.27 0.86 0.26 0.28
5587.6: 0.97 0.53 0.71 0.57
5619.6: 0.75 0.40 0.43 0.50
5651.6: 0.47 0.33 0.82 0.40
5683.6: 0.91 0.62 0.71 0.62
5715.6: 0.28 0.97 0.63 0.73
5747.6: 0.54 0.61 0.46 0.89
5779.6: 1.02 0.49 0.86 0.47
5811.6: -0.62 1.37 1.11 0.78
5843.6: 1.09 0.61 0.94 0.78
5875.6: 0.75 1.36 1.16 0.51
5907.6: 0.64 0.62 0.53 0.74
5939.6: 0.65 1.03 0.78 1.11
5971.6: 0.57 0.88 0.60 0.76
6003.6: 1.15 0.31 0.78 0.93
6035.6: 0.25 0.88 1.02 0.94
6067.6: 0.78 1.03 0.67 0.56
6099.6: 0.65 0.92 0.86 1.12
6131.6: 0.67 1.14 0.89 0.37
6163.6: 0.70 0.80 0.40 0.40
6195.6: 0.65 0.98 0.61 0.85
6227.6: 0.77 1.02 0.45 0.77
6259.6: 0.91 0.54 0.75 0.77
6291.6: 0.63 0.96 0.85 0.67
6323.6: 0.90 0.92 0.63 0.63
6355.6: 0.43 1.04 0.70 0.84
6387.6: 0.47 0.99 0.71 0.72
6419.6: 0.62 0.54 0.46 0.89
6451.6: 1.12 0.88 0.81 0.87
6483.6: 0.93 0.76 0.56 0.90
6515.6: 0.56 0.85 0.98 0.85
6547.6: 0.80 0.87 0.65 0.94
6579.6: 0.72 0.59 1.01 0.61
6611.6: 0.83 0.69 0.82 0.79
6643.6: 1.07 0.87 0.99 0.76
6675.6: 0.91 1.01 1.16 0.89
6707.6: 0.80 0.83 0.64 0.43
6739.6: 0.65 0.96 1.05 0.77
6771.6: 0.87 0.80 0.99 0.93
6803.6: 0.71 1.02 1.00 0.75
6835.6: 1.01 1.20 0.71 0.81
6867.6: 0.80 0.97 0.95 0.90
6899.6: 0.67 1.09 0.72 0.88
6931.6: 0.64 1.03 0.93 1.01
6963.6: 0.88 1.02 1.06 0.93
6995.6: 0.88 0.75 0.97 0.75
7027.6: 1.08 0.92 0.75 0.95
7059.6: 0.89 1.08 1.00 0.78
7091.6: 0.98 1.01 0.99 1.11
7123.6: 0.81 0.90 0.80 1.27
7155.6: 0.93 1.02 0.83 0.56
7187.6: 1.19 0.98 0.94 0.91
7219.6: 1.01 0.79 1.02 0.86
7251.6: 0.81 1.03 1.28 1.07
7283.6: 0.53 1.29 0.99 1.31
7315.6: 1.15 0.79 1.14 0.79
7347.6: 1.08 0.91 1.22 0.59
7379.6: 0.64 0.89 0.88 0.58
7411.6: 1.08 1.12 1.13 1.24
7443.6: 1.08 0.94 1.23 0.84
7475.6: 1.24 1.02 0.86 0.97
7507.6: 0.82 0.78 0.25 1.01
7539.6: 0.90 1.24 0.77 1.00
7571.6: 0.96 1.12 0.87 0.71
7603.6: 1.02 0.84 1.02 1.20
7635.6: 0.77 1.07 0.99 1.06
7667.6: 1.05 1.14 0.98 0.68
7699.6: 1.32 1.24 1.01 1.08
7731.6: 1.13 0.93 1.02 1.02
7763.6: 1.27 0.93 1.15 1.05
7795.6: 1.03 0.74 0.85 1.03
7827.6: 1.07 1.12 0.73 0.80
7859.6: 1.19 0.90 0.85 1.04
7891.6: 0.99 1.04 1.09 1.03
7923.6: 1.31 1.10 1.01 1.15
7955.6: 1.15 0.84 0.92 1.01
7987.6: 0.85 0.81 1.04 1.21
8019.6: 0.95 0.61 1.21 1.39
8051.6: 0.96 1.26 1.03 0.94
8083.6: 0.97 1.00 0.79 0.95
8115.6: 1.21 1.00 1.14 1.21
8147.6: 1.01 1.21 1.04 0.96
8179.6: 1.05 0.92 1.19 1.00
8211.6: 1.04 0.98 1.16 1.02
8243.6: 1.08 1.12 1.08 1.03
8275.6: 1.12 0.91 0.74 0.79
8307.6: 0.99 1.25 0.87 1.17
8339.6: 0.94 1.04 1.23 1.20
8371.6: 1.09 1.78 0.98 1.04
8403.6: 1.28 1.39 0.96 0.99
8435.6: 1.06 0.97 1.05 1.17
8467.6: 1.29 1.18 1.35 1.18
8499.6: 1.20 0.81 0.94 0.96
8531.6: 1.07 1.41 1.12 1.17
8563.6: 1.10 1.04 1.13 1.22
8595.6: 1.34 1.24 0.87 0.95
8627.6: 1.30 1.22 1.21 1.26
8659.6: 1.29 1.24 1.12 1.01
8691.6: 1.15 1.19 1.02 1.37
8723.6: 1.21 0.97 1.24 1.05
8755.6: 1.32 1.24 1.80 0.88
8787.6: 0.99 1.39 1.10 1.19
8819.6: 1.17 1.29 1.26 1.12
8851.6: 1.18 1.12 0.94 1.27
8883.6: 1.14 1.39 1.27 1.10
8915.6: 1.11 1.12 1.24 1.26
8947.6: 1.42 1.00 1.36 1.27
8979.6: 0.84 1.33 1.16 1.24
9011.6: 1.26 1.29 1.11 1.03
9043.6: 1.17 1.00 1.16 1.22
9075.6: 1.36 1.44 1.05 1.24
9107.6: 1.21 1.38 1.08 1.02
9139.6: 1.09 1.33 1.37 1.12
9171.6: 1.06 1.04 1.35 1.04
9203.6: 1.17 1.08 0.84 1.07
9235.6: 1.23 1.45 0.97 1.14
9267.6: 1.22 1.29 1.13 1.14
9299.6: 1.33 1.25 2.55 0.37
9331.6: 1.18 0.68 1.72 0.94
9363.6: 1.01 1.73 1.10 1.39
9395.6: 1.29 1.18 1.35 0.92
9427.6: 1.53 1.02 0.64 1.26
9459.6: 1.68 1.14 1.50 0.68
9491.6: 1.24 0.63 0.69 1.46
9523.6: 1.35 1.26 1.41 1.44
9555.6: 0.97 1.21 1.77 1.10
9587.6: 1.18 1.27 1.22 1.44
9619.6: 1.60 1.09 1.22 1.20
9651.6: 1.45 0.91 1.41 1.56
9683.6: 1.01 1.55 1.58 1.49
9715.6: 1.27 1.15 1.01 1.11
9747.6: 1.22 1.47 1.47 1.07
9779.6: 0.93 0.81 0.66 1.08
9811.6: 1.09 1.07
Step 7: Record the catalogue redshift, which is 0.28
